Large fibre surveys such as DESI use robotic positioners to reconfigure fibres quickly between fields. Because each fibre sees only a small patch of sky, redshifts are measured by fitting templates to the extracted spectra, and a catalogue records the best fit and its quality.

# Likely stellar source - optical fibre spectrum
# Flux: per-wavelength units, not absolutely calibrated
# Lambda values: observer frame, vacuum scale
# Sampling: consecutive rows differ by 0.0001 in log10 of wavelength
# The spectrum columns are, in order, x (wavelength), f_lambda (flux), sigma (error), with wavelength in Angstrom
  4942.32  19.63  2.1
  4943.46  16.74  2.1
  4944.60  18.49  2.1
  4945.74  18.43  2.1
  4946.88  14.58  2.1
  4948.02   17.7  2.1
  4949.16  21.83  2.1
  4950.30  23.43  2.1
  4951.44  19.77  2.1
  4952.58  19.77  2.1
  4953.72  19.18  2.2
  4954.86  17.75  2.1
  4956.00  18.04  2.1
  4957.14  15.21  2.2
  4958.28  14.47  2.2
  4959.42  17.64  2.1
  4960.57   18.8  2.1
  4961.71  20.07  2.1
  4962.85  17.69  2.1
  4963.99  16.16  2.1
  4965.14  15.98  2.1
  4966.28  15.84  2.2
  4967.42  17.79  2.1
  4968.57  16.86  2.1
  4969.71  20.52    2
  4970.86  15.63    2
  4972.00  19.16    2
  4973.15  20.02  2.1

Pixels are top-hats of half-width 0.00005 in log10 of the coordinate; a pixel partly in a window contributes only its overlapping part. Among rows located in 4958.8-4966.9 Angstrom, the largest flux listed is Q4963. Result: 20.07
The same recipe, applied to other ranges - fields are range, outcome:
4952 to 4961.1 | 19.77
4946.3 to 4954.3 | 23.43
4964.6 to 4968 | 17.79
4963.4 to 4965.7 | 16.16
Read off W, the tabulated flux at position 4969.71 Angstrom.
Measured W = 20.52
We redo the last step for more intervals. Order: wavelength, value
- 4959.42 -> 17.64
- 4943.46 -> 16.74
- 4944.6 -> 18.49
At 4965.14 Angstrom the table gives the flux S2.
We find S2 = 15.98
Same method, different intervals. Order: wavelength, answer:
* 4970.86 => 15.63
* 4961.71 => 20.07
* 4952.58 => 19.77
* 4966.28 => 15.84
